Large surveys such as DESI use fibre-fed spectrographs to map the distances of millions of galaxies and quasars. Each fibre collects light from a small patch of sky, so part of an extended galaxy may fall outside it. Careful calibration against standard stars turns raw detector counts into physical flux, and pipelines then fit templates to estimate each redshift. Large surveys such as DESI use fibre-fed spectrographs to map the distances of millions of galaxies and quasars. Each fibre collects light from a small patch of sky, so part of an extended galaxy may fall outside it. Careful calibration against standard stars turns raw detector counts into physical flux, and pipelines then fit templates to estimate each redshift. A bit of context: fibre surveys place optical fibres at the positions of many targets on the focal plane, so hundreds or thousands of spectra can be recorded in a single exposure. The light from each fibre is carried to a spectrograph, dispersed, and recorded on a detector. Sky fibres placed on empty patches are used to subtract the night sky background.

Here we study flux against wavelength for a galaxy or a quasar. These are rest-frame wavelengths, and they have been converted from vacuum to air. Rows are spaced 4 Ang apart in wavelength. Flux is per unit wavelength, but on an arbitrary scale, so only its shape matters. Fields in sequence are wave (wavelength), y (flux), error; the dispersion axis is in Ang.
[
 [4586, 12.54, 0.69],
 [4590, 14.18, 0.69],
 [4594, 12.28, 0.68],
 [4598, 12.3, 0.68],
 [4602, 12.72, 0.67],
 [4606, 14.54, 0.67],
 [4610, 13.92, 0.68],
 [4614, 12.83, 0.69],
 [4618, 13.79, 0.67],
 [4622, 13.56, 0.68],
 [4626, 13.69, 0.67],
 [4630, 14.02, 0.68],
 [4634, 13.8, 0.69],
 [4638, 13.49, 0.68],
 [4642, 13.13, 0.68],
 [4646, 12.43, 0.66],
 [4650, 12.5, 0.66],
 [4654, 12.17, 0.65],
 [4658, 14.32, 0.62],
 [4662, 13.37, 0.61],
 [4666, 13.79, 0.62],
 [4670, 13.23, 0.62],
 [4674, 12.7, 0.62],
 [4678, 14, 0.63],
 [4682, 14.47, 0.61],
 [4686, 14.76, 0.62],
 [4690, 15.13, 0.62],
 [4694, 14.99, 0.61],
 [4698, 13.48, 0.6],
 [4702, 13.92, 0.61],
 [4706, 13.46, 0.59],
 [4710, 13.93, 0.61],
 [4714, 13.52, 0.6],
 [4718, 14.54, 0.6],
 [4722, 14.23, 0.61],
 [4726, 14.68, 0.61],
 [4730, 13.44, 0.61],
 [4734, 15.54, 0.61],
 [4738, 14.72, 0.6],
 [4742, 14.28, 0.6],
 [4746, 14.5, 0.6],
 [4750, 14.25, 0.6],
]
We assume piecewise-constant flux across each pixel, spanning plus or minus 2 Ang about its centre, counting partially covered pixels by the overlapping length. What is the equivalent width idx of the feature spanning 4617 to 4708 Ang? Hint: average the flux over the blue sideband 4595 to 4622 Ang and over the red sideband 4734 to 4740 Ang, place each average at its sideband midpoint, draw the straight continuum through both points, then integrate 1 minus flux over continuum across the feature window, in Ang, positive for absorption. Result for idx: 2.4 Ang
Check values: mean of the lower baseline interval 13.3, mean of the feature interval 13.7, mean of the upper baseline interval 15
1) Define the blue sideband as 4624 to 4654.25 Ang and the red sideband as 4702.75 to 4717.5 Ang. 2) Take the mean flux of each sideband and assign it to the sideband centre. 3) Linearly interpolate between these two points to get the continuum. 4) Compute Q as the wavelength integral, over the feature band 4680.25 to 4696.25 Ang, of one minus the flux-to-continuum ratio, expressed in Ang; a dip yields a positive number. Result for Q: -1.5 Ang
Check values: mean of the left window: 13.2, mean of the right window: 13.8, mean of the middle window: 14.8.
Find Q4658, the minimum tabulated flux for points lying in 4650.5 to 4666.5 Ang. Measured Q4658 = 12.17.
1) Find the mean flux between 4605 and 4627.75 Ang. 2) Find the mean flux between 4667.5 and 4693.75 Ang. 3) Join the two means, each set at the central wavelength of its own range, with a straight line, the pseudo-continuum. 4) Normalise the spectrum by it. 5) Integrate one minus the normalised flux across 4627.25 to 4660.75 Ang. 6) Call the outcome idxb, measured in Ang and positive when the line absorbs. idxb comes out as 1.5 Ang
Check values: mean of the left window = 13.7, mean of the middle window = 13.2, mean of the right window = 14.1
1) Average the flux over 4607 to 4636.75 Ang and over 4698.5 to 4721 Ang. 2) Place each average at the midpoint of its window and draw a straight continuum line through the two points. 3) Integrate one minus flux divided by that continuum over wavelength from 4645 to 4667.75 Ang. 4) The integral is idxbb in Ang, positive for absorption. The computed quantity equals 1.1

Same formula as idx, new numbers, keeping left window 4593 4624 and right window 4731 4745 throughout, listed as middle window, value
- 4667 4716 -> 0.8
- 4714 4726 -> 0.2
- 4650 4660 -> 0.5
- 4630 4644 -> 0.0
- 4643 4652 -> 0.8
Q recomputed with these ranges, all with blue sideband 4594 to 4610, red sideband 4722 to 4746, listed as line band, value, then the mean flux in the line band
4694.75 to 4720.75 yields 0.7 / 13.9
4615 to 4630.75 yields -0.4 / 13.7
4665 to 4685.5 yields 0.3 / 13.7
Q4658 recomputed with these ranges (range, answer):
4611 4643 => 12.83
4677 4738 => 13.44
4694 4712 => 13.46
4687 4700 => 13.48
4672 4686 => 12.7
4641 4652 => 12.43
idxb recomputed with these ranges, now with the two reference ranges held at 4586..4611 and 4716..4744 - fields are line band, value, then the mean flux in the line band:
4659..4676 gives 0.7 Ang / 13.3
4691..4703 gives 0.0 Ang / 14.2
